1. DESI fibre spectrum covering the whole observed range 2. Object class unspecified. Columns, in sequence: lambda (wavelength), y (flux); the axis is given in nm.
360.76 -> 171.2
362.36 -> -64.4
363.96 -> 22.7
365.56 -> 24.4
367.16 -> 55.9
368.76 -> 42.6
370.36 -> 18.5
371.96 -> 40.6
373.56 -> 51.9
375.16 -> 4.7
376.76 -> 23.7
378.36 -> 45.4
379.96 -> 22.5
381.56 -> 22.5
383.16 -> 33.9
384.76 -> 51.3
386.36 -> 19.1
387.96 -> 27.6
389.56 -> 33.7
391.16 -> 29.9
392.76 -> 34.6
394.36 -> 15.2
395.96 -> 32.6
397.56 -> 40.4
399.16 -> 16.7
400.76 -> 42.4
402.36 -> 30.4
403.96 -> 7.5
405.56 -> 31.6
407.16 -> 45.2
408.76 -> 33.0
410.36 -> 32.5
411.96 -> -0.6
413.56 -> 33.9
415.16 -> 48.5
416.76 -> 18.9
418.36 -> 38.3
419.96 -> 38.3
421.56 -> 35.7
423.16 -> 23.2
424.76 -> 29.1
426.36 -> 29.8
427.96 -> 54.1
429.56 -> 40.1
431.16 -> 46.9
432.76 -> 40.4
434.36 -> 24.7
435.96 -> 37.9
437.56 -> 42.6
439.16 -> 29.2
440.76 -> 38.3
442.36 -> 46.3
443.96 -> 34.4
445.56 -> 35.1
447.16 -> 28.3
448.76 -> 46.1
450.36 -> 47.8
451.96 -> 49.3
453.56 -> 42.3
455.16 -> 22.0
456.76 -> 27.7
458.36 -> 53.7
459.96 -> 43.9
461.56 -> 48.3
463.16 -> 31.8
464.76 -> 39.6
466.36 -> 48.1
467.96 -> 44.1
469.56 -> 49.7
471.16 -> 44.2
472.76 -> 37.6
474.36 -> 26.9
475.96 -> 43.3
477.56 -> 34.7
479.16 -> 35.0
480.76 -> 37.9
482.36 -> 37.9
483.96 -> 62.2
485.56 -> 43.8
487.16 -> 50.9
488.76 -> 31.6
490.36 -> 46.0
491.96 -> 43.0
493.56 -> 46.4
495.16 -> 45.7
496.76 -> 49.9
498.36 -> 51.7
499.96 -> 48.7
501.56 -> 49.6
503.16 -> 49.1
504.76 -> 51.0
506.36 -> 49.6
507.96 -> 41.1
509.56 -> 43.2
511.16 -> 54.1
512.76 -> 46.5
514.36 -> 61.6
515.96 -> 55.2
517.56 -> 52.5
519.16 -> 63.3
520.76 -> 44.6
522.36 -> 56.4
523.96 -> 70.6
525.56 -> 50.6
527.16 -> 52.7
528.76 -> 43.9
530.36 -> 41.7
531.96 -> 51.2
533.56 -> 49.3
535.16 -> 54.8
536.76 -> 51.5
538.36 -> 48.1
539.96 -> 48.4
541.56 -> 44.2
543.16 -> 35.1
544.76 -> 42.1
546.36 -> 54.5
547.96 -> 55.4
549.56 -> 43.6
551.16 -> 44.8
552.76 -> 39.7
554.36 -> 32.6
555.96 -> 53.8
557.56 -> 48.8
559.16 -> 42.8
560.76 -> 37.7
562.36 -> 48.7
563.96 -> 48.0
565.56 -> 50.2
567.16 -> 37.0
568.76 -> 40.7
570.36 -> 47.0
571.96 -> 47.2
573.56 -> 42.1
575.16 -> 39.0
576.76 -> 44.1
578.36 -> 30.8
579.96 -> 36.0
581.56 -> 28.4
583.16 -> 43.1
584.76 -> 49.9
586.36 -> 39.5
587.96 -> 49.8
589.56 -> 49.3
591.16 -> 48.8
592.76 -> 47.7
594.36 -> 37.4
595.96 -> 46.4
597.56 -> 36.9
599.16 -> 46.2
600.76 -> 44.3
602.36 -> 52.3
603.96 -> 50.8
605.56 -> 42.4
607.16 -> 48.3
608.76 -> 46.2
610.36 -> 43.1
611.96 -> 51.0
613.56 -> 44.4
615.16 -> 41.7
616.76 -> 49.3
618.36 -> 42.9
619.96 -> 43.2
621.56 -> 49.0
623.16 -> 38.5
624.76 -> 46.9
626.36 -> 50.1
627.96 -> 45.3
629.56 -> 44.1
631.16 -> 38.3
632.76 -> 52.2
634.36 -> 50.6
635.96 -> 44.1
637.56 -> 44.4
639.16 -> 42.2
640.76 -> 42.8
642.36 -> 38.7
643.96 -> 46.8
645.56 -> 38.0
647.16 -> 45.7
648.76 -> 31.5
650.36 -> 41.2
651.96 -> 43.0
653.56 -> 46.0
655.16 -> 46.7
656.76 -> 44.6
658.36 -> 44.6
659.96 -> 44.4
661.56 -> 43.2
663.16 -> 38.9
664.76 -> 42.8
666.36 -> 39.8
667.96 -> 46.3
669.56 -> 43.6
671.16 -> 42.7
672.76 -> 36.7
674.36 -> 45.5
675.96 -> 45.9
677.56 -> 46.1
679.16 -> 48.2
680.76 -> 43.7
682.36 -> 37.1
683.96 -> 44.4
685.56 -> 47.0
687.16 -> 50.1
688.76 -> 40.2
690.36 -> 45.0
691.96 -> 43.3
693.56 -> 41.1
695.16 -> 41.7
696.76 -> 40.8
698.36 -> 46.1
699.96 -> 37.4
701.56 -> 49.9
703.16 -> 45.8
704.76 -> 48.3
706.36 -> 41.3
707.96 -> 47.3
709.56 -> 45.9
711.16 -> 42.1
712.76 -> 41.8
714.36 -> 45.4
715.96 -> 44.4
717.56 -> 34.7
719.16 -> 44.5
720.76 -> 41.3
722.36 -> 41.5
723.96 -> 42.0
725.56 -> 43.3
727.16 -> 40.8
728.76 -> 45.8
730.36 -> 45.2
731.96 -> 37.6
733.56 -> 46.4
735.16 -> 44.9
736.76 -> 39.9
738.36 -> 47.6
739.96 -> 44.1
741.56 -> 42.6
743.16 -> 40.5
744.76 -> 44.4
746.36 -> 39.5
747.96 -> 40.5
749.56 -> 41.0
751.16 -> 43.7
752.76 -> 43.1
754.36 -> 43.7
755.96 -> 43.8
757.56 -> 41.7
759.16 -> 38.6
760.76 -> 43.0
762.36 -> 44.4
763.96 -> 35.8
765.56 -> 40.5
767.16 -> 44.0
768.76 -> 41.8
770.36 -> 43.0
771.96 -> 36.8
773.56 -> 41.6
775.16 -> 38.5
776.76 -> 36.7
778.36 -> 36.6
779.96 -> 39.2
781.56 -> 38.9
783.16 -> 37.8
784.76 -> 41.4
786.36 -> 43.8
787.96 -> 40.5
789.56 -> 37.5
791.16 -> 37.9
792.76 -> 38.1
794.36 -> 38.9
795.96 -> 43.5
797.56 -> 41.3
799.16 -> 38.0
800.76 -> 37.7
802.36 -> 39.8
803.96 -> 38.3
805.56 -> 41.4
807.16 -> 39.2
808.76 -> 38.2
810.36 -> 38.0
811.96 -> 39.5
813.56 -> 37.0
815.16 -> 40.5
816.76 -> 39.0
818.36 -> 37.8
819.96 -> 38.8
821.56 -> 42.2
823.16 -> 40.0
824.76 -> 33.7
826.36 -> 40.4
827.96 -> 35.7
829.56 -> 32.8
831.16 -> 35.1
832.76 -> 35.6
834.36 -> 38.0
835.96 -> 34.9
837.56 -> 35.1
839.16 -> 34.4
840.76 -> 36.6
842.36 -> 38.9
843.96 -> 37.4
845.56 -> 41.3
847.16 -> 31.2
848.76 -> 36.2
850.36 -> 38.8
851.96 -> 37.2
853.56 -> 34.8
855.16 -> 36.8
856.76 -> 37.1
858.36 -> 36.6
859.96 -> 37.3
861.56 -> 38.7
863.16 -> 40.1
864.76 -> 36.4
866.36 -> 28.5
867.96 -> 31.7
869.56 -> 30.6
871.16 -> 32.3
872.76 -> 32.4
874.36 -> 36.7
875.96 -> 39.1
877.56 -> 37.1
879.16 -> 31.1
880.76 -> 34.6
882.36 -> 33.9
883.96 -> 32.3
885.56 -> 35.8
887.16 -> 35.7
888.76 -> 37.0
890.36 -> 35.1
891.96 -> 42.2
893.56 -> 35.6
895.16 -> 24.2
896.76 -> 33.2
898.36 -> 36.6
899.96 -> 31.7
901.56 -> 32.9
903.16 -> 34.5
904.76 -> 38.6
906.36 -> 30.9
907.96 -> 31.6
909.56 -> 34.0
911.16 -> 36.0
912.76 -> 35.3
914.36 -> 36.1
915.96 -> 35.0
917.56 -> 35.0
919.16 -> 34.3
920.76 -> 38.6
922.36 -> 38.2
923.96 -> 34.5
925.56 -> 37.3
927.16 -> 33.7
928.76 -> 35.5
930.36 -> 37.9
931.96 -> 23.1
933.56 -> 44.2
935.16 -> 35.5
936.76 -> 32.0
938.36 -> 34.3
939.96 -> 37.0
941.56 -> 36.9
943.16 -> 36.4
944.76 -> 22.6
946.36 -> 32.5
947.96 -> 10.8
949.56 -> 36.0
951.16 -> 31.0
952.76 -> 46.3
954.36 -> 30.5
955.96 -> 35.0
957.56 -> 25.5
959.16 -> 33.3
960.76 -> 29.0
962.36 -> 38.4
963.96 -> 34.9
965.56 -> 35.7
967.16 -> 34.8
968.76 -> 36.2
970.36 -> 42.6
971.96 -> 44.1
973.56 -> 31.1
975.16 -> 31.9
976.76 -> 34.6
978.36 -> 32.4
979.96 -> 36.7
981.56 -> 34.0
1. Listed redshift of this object 0.048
